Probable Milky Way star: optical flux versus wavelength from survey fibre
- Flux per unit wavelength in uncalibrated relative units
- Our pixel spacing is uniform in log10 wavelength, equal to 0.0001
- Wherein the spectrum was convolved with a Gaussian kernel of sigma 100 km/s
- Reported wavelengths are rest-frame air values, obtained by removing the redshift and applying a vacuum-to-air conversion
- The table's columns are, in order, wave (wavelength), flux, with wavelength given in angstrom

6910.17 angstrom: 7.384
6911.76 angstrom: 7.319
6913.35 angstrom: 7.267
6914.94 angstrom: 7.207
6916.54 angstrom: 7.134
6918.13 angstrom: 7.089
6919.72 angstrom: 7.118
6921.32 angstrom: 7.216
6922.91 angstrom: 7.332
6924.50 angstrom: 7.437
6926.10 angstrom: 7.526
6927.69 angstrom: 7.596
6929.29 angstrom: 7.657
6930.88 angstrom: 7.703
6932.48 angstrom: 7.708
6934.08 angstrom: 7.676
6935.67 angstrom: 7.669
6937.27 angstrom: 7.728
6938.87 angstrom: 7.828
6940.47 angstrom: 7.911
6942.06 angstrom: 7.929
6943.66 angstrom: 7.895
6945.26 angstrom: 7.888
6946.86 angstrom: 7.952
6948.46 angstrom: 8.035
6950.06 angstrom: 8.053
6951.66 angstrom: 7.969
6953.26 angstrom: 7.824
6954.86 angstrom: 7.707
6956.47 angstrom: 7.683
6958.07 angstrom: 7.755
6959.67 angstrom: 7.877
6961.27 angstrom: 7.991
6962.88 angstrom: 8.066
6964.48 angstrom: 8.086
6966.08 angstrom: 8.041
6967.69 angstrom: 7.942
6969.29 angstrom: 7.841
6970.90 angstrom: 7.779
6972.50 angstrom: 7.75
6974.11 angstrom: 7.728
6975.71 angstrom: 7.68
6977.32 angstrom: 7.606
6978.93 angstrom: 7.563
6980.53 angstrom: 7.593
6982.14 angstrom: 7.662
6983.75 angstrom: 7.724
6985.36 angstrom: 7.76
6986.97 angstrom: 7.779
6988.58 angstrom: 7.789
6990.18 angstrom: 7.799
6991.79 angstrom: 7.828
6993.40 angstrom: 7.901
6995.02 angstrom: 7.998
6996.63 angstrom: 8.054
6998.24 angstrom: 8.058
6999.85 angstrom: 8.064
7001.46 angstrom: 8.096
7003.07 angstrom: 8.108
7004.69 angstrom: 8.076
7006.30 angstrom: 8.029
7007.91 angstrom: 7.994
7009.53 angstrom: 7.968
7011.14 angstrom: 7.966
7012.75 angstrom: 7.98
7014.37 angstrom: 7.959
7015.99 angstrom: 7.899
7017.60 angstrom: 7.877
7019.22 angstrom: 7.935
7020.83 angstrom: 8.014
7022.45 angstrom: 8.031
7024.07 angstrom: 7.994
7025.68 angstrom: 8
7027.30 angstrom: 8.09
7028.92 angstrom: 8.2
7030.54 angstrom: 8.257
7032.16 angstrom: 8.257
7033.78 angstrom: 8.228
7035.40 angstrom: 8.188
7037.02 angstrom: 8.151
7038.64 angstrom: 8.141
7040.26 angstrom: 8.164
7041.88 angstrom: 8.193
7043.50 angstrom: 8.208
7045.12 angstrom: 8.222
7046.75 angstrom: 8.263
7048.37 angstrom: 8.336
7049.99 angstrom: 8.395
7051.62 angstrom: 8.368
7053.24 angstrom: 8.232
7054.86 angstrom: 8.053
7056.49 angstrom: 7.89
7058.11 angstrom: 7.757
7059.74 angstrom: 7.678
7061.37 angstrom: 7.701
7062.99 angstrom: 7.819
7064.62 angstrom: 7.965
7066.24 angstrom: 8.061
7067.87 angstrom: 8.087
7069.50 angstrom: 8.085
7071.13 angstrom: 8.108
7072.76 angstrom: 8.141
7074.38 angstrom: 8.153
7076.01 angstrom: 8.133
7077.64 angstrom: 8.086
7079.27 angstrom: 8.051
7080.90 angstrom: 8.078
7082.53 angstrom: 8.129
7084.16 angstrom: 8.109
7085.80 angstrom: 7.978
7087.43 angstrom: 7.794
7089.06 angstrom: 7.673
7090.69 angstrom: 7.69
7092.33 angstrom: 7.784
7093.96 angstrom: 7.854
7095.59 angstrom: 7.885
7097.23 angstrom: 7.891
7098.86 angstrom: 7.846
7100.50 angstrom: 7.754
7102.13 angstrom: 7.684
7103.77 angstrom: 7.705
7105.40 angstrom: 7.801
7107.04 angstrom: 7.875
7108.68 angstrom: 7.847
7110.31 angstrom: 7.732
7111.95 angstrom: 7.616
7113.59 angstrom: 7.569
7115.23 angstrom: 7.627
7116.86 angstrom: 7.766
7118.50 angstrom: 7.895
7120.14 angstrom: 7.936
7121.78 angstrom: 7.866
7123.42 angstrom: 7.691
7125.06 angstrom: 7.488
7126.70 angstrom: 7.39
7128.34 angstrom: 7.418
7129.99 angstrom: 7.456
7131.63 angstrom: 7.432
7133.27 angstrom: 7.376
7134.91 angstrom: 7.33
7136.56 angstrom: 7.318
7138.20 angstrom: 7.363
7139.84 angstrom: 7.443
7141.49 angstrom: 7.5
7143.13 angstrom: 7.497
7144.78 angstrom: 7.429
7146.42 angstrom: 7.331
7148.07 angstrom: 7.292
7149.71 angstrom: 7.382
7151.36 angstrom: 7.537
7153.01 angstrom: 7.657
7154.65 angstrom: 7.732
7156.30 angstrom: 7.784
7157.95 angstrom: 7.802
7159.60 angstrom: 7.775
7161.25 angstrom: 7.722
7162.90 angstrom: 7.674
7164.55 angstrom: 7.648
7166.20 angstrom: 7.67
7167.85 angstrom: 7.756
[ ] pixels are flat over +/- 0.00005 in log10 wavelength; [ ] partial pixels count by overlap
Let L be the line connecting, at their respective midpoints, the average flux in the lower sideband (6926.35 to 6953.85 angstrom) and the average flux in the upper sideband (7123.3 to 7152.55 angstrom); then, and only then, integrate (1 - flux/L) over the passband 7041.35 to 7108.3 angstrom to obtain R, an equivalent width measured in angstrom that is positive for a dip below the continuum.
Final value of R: -3.9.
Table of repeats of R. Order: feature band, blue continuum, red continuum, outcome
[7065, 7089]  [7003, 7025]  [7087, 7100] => -0.7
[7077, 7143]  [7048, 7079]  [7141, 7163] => 0.8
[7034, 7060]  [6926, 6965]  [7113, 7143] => -1.6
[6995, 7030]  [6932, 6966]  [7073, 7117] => -0.7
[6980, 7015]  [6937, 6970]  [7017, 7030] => 0.3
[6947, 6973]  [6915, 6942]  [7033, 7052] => -0.6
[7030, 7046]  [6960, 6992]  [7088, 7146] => -1.0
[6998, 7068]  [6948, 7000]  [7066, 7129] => -2.0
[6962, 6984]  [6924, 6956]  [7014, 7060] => 0.3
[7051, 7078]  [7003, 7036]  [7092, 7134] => -0.5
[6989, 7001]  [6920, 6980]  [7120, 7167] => -0.4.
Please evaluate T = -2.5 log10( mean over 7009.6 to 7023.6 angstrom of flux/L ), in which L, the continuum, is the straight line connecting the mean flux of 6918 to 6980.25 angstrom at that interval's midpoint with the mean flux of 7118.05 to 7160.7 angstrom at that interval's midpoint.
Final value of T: -0.040 mag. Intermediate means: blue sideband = 7.75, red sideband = 7.54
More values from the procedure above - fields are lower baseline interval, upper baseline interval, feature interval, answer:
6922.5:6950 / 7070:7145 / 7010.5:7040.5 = -0.04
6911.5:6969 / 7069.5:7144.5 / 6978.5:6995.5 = -0.01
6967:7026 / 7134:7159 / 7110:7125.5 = -0.02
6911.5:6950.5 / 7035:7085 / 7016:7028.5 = -0.01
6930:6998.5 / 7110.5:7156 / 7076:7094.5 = -0.04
